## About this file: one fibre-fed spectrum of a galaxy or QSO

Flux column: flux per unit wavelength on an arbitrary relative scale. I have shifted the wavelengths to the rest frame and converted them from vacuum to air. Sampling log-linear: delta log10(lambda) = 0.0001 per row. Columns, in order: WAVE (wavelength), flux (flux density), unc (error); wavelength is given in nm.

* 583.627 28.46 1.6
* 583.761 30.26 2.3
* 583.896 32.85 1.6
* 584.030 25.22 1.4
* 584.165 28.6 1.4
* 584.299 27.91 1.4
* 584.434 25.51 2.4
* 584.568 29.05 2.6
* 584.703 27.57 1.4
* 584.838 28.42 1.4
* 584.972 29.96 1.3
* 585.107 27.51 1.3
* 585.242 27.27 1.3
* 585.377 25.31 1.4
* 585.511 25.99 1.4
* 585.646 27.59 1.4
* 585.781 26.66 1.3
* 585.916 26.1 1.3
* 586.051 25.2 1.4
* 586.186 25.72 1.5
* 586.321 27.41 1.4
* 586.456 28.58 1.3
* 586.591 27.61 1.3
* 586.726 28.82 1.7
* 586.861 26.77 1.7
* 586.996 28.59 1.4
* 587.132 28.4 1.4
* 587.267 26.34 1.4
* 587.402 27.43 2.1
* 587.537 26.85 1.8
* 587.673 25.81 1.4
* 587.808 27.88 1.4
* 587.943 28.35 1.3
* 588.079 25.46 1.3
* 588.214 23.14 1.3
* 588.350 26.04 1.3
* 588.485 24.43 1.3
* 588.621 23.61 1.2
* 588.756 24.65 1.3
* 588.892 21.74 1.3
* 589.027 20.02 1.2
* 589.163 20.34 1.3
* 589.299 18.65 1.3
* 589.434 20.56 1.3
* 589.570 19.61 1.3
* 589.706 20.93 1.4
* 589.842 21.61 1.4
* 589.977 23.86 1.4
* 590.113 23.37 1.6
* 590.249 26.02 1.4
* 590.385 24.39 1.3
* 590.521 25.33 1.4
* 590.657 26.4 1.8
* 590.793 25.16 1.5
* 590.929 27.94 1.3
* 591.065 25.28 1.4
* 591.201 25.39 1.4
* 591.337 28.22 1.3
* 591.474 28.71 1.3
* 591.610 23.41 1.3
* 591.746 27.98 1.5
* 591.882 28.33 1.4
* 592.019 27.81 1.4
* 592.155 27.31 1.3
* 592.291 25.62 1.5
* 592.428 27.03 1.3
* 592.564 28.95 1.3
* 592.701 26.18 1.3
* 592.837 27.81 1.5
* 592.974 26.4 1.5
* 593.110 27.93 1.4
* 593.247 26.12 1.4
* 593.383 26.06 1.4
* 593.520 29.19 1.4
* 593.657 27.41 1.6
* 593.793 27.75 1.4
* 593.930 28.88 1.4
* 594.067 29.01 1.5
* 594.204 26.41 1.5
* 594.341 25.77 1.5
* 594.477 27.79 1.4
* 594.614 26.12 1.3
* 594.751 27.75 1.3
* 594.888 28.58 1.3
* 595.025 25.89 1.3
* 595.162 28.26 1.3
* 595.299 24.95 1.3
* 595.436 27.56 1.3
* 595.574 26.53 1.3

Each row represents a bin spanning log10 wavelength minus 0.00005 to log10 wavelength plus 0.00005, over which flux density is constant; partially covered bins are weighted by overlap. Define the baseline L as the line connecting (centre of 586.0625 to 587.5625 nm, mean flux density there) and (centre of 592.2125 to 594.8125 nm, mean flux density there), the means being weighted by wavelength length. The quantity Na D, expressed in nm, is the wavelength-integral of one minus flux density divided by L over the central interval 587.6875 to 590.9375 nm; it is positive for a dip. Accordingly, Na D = 0.44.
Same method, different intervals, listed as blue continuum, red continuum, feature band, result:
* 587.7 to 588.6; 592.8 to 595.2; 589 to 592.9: 0.24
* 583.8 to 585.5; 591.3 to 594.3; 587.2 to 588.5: 0.07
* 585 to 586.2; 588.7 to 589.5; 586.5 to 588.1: -0.24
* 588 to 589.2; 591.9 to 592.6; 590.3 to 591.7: 0.00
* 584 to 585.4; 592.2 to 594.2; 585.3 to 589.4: 0.29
